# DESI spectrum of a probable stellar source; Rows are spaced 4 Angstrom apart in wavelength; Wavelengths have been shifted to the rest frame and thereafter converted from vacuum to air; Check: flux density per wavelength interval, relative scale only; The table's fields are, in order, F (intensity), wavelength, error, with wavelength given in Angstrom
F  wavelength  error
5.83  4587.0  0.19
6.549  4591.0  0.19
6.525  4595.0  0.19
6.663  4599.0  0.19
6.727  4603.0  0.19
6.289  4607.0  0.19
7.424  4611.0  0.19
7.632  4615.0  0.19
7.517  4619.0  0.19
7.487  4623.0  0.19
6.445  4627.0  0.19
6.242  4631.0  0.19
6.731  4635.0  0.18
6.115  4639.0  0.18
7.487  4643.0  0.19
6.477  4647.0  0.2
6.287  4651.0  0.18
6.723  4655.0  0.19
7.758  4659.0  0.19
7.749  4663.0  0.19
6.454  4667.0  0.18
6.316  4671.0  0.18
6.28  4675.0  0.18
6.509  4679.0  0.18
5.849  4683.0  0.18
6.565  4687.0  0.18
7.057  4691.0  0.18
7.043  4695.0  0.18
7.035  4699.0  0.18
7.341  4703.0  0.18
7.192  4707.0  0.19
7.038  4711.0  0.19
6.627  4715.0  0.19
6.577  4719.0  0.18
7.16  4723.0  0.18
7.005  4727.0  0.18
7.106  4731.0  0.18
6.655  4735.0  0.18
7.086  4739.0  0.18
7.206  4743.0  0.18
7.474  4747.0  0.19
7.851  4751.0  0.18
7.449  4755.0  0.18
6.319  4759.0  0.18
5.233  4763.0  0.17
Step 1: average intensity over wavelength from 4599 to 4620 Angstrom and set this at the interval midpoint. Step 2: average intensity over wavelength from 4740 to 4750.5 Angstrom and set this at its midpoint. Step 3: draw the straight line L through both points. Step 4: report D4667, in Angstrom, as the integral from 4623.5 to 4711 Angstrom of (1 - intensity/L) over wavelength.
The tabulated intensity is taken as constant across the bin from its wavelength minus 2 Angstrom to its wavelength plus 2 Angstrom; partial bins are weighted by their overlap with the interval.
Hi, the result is 5.3 Angstrom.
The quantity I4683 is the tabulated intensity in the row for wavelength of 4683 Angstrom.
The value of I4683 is 5.849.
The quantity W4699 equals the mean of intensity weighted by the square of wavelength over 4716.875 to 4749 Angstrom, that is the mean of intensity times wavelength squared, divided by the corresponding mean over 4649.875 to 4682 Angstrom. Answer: 1.07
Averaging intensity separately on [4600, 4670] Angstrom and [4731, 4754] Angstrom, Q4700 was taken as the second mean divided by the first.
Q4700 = 1.05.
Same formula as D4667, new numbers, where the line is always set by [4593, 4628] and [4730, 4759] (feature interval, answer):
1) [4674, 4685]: 1.4 Angstrom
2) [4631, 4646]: 0.7 Angstrom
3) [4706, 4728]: 0.7 Angstrom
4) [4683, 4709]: 0.6 Angstrom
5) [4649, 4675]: 0.9 Angstrom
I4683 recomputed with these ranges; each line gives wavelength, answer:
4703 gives 7.341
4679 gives 6.509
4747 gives 7.474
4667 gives 6.454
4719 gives 6.577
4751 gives 7.851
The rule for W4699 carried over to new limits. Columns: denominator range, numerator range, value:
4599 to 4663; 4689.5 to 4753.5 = 1.07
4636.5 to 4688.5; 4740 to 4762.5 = 1.11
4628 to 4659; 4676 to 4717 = 1.05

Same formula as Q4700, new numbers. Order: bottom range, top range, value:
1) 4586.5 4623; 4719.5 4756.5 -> 1.05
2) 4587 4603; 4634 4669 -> 1.06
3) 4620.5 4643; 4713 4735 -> 1.03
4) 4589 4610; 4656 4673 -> 1.07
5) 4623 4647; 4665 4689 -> 0.95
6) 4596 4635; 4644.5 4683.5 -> 0.97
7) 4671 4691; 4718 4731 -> 1.09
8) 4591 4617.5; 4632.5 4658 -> 0.97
